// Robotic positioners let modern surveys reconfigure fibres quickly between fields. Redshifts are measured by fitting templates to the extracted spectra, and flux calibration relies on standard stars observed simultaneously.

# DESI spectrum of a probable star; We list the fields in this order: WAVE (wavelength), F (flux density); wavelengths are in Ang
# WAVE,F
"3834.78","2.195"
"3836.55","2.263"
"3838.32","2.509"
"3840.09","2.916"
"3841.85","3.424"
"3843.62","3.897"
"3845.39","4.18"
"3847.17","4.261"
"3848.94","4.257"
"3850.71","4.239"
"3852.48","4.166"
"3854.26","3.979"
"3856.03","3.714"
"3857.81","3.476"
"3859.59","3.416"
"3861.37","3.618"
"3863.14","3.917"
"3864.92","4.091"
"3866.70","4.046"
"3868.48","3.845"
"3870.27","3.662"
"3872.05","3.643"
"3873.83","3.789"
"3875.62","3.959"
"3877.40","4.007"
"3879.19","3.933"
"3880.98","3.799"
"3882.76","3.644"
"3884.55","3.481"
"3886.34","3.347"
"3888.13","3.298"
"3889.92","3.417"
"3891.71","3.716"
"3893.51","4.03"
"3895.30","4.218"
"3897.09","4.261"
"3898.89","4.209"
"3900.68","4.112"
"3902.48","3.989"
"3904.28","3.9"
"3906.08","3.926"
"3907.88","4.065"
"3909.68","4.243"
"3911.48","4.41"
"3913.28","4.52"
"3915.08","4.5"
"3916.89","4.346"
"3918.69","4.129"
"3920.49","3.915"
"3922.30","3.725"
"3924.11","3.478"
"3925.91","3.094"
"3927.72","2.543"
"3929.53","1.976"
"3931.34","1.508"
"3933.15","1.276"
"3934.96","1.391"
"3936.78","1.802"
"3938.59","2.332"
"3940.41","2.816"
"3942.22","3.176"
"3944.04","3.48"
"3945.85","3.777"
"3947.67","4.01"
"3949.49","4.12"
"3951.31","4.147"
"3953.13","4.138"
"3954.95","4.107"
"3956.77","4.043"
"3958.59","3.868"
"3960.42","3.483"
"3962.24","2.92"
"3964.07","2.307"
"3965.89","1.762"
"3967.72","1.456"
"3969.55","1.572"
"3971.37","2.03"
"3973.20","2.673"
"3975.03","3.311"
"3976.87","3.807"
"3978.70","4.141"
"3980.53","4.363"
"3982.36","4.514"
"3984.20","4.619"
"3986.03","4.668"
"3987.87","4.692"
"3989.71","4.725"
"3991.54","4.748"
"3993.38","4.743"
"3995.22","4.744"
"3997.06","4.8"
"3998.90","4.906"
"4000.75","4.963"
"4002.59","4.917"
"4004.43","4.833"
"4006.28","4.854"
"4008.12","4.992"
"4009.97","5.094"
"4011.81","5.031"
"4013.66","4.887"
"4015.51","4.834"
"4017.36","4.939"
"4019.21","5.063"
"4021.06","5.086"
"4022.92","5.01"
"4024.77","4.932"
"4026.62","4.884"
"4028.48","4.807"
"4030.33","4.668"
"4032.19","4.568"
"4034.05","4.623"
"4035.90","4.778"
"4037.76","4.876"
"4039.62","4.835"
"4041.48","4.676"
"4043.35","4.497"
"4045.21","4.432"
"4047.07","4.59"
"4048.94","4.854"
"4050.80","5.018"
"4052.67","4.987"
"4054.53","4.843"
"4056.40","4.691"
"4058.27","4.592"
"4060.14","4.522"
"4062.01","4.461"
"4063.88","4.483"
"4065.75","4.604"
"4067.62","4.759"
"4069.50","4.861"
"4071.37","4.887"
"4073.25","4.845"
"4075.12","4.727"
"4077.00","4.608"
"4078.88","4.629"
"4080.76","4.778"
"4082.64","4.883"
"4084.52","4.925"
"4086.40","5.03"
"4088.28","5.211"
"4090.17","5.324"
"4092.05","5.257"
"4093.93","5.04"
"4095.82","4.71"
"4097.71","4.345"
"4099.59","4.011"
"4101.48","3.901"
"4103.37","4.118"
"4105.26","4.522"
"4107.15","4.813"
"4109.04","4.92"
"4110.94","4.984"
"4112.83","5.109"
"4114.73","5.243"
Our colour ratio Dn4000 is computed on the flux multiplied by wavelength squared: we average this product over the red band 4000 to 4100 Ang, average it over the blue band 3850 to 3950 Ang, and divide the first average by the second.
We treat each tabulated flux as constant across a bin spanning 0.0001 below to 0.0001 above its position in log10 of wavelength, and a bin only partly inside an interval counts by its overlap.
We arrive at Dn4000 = 1.4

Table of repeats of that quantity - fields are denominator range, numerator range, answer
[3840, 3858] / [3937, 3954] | 0.93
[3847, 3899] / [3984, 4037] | 1.35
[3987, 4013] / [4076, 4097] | 1.06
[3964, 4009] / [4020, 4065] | 1.22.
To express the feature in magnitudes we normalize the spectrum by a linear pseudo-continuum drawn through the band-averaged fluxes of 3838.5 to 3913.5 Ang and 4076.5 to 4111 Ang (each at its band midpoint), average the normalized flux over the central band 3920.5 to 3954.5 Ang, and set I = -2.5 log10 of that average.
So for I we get 0.352 mag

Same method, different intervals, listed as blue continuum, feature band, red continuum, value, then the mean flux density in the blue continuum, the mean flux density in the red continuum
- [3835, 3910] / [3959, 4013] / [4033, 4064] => 0.101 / 3.77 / 4.7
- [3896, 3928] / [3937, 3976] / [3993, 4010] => 0.386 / 3.99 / 4.88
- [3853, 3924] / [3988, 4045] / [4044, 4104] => -0.087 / 3.9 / 4.72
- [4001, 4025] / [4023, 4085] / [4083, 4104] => 0.025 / 4.96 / 4.73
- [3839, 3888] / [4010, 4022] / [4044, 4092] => -0.102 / 3.79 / 4.79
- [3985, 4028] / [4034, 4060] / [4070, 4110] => 0.018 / 4.88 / 4.74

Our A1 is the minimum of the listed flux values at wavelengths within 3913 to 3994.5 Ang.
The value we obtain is 1.276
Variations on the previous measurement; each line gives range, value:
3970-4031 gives 2.03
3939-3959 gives 2.816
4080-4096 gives 4.71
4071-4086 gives 4.608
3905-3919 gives 3.926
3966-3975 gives 1.456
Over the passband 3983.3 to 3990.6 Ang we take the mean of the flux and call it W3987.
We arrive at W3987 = 4.67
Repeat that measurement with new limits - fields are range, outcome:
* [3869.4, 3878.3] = 3.81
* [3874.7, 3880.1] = 3.96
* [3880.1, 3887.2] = 3.57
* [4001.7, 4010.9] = 4.94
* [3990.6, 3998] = 4.76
